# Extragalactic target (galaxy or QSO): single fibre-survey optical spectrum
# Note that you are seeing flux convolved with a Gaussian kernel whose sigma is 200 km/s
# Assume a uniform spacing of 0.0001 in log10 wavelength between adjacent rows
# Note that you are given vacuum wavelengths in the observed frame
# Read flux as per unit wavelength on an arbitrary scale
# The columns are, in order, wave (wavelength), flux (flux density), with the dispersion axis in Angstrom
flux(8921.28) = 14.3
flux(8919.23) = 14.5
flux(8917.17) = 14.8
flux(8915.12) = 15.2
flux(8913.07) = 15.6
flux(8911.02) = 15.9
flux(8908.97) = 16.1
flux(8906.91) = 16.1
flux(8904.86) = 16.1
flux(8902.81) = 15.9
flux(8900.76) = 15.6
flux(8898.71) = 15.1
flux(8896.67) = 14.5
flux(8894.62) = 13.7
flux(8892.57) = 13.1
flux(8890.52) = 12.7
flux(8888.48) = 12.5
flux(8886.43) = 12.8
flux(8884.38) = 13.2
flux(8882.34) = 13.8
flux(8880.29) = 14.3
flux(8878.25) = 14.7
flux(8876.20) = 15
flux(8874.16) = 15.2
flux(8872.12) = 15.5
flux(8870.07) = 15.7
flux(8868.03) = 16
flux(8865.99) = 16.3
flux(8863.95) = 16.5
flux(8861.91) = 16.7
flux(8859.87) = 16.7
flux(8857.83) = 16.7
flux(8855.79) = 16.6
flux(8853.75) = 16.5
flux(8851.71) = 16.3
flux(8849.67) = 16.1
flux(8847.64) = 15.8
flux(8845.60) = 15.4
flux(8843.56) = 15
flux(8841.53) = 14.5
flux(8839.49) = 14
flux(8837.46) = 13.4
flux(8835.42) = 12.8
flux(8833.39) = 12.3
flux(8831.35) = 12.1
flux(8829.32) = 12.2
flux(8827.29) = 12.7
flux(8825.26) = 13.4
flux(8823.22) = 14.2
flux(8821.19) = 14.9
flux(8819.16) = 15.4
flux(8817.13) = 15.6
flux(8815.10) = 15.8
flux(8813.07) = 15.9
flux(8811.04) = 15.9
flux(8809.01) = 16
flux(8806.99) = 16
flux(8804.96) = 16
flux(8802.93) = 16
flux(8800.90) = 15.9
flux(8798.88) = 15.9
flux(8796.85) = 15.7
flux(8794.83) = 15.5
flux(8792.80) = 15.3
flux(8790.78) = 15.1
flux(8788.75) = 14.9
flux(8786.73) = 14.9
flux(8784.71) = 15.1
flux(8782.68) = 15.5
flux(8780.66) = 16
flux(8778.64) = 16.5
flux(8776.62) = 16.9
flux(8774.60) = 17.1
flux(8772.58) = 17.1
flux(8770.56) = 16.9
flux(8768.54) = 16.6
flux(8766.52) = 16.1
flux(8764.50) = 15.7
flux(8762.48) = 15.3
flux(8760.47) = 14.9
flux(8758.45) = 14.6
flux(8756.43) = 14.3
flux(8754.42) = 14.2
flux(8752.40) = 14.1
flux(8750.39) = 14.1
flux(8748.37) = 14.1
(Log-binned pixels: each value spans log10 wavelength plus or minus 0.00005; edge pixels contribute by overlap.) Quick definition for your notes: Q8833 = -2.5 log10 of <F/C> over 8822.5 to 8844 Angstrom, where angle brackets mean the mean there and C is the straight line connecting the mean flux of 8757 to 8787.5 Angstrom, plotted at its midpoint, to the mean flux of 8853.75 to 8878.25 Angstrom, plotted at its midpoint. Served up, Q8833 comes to 0.20 mag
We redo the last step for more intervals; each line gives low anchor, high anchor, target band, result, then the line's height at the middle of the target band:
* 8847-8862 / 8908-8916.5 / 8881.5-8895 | 0.22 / 16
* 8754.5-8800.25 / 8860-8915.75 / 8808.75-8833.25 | 0.08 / 15.4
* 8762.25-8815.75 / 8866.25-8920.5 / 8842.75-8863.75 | -0.07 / 15.2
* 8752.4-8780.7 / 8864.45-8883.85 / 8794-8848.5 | 0.05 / 15.5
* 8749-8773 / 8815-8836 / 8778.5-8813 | -0.09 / 14.4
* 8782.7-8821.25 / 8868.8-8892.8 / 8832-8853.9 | 0.01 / 14.8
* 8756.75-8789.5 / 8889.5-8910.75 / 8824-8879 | 0.02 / 15.3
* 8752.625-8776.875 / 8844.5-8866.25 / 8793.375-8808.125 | 0.01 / 16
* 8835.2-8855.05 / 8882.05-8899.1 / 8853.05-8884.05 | -0.10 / 14.2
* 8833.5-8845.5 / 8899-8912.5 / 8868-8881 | -0.01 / 15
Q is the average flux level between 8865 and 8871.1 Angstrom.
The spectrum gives 16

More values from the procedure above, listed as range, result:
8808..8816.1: 15.9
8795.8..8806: 15.9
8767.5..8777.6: 16.9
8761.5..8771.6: 16.1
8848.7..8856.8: 16.4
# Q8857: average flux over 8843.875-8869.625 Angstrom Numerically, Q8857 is 16.3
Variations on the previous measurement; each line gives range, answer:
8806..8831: 14.8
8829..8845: 13.4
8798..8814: 16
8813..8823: 15.4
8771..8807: 15.9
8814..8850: 14.2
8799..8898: 14.9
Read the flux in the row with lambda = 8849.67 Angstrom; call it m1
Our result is 16.1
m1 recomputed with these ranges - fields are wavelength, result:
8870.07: 15.7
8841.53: 14.5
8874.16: 15.2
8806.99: 16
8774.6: 17.1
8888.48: 12.5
